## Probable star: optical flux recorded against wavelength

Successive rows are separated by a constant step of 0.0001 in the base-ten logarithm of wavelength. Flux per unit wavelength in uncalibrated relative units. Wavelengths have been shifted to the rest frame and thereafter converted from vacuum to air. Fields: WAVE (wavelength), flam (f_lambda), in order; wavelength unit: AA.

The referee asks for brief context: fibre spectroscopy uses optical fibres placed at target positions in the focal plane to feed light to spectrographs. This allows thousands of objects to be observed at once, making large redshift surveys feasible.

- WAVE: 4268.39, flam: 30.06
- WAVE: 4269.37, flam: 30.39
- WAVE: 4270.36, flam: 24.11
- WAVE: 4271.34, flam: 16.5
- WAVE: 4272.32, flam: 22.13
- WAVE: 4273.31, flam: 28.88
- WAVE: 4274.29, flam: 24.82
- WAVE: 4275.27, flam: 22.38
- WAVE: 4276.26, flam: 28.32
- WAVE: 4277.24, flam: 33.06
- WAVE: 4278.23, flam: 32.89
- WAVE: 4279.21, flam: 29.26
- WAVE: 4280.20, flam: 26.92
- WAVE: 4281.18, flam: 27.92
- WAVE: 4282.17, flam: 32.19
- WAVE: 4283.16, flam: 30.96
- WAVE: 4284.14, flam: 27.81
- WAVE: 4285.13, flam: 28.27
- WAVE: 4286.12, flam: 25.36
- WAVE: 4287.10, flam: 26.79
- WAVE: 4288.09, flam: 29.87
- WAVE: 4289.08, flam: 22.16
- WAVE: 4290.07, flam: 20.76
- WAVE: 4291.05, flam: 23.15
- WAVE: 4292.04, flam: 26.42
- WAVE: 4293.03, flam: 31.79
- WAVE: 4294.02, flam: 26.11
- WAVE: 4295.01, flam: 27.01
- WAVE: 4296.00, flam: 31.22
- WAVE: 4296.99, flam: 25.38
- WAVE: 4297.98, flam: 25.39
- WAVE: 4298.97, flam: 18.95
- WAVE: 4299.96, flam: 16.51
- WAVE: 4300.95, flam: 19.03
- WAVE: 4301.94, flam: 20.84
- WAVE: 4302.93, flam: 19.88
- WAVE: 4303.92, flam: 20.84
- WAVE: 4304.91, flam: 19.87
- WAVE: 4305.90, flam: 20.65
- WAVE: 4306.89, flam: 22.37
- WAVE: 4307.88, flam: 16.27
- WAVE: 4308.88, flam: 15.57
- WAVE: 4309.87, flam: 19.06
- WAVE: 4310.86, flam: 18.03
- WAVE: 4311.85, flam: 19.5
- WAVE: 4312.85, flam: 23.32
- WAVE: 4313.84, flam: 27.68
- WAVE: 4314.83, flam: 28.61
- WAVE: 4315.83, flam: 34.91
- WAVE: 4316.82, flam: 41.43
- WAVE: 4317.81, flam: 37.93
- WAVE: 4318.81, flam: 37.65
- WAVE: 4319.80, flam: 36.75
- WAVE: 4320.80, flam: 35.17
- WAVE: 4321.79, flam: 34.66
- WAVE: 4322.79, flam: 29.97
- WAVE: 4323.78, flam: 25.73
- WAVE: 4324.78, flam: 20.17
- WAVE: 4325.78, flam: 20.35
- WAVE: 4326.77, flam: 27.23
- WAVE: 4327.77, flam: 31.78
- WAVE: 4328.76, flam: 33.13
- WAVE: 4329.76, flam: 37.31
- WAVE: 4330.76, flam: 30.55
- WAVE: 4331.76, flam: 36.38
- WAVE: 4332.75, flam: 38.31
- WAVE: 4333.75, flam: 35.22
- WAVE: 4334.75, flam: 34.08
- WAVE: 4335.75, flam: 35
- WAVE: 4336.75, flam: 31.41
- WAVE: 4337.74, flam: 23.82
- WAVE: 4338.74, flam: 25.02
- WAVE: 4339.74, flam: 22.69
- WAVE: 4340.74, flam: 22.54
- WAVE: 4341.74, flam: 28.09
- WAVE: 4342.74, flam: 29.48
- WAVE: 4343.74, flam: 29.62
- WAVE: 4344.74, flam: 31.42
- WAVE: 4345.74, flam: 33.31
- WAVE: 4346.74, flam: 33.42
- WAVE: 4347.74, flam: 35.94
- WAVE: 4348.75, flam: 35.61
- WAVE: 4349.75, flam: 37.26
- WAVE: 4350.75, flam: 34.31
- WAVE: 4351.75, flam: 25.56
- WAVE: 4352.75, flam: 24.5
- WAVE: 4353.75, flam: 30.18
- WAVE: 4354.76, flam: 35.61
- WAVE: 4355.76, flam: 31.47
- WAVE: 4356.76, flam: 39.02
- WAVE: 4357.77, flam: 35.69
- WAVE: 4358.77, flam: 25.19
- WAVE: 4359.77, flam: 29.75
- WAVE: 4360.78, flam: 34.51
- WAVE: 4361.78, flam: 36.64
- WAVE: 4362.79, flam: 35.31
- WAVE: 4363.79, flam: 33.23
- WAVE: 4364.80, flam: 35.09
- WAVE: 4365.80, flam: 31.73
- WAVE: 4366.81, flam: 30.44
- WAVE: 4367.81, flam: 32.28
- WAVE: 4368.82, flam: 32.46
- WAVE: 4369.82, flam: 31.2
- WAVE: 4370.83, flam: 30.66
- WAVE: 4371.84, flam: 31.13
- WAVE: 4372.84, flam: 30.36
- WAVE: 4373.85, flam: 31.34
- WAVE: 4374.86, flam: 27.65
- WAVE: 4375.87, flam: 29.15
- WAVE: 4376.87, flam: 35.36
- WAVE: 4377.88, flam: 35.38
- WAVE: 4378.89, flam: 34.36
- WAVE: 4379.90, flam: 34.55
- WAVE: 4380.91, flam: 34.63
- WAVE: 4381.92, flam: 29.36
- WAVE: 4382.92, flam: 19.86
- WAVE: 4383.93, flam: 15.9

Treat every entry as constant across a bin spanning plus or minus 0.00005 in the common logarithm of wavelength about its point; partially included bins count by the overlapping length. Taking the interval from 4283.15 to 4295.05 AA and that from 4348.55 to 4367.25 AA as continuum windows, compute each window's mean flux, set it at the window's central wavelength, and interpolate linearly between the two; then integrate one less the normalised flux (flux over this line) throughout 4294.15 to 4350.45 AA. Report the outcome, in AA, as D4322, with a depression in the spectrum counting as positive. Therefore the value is 2.9 AA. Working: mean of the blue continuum 26.5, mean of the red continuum 32.7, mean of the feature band 28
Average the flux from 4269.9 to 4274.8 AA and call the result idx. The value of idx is 23.3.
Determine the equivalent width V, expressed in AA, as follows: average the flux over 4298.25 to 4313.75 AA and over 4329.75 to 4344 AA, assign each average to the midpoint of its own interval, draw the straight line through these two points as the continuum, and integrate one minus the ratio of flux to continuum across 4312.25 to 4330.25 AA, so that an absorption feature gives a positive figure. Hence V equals -4.7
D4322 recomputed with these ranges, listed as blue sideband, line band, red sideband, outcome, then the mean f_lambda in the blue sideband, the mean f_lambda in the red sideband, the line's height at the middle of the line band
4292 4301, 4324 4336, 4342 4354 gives -0.83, 25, 31.7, 29.3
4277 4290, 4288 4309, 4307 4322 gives 4.13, 28.4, 28.2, 28.3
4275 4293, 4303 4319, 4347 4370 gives 2.55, 27.6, 32.8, 29.5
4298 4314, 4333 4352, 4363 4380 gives -2.98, 19.9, 32.1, 26.7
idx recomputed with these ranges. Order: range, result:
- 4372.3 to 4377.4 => 30.8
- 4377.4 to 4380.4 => 34.7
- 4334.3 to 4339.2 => 29.9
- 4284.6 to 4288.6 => 27.5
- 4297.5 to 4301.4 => 20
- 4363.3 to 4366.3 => 33.4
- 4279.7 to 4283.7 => 29.5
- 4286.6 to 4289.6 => 26.2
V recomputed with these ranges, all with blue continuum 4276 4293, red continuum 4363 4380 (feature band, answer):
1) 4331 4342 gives 0.0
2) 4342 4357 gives -0.6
